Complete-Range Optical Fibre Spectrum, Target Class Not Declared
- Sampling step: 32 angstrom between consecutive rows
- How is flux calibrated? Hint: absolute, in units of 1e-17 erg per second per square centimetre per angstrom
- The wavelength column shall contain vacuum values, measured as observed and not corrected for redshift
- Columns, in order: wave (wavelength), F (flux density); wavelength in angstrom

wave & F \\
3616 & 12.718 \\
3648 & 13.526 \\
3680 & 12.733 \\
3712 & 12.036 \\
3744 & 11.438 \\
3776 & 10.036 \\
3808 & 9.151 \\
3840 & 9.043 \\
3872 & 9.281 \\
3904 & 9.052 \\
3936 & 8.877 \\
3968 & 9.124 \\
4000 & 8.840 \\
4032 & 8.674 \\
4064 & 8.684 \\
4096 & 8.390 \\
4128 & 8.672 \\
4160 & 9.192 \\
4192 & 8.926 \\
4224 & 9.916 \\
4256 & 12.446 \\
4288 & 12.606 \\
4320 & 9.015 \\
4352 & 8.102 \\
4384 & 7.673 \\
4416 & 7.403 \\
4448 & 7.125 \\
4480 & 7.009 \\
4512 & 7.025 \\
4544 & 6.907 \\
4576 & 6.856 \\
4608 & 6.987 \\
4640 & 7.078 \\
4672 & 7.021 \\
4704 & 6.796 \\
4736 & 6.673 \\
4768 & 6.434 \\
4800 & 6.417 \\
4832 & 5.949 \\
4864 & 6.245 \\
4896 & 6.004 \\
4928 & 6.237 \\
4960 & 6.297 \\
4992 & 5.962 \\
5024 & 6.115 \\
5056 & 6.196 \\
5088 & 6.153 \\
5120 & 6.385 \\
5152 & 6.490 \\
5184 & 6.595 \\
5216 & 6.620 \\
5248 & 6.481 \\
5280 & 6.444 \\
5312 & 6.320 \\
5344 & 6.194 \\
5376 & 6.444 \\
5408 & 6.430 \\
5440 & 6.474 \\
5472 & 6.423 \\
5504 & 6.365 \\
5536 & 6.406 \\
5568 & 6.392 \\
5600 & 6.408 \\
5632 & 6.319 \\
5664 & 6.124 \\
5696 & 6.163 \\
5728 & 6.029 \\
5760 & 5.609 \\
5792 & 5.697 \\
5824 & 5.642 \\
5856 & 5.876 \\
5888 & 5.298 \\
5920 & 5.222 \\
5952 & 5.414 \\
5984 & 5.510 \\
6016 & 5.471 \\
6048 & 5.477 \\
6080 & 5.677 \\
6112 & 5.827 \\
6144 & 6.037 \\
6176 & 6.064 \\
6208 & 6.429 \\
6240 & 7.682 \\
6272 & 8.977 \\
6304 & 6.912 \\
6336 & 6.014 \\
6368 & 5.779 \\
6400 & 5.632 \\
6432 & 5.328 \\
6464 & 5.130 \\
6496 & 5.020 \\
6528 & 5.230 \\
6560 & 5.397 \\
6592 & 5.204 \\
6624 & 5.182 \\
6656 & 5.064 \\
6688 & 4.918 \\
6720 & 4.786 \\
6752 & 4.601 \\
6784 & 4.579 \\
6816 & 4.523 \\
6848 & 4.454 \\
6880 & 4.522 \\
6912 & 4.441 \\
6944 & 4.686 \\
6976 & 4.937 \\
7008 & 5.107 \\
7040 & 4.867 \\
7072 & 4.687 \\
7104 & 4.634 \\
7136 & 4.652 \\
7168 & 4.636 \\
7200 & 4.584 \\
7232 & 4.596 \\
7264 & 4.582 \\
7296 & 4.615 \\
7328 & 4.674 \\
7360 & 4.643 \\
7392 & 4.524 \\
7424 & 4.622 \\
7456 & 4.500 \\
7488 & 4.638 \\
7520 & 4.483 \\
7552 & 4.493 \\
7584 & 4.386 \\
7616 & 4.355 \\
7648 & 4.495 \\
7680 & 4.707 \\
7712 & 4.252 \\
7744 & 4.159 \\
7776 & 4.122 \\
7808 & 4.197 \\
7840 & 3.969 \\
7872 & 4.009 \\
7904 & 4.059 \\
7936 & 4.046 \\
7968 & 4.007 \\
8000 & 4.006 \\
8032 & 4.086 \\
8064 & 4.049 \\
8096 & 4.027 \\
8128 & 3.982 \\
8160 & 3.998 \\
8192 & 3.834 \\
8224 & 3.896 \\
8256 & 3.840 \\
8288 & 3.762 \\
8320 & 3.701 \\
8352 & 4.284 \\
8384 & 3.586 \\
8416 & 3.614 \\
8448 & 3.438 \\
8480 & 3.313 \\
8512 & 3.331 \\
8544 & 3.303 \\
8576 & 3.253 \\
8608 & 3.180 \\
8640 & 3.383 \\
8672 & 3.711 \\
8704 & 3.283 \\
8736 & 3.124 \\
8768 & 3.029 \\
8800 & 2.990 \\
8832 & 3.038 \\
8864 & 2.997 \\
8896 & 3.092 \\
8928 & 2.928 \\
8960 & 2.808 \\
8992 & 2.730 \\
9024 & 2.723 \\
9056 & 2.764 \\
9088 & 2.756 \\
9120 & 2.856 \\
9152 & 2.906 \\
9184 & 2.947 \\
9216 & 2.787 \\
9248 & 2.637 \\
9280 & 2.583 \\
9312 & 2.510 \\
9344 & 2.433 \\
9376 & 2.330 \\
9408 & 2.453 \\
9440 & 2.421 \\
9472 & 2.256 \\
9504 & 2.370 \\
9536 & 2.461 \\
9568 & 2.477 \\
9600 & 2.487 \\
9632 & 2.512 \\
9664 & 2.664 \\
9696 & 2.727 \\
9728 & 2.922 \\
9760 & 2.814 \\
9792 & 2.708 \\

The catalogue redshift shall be 1.24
